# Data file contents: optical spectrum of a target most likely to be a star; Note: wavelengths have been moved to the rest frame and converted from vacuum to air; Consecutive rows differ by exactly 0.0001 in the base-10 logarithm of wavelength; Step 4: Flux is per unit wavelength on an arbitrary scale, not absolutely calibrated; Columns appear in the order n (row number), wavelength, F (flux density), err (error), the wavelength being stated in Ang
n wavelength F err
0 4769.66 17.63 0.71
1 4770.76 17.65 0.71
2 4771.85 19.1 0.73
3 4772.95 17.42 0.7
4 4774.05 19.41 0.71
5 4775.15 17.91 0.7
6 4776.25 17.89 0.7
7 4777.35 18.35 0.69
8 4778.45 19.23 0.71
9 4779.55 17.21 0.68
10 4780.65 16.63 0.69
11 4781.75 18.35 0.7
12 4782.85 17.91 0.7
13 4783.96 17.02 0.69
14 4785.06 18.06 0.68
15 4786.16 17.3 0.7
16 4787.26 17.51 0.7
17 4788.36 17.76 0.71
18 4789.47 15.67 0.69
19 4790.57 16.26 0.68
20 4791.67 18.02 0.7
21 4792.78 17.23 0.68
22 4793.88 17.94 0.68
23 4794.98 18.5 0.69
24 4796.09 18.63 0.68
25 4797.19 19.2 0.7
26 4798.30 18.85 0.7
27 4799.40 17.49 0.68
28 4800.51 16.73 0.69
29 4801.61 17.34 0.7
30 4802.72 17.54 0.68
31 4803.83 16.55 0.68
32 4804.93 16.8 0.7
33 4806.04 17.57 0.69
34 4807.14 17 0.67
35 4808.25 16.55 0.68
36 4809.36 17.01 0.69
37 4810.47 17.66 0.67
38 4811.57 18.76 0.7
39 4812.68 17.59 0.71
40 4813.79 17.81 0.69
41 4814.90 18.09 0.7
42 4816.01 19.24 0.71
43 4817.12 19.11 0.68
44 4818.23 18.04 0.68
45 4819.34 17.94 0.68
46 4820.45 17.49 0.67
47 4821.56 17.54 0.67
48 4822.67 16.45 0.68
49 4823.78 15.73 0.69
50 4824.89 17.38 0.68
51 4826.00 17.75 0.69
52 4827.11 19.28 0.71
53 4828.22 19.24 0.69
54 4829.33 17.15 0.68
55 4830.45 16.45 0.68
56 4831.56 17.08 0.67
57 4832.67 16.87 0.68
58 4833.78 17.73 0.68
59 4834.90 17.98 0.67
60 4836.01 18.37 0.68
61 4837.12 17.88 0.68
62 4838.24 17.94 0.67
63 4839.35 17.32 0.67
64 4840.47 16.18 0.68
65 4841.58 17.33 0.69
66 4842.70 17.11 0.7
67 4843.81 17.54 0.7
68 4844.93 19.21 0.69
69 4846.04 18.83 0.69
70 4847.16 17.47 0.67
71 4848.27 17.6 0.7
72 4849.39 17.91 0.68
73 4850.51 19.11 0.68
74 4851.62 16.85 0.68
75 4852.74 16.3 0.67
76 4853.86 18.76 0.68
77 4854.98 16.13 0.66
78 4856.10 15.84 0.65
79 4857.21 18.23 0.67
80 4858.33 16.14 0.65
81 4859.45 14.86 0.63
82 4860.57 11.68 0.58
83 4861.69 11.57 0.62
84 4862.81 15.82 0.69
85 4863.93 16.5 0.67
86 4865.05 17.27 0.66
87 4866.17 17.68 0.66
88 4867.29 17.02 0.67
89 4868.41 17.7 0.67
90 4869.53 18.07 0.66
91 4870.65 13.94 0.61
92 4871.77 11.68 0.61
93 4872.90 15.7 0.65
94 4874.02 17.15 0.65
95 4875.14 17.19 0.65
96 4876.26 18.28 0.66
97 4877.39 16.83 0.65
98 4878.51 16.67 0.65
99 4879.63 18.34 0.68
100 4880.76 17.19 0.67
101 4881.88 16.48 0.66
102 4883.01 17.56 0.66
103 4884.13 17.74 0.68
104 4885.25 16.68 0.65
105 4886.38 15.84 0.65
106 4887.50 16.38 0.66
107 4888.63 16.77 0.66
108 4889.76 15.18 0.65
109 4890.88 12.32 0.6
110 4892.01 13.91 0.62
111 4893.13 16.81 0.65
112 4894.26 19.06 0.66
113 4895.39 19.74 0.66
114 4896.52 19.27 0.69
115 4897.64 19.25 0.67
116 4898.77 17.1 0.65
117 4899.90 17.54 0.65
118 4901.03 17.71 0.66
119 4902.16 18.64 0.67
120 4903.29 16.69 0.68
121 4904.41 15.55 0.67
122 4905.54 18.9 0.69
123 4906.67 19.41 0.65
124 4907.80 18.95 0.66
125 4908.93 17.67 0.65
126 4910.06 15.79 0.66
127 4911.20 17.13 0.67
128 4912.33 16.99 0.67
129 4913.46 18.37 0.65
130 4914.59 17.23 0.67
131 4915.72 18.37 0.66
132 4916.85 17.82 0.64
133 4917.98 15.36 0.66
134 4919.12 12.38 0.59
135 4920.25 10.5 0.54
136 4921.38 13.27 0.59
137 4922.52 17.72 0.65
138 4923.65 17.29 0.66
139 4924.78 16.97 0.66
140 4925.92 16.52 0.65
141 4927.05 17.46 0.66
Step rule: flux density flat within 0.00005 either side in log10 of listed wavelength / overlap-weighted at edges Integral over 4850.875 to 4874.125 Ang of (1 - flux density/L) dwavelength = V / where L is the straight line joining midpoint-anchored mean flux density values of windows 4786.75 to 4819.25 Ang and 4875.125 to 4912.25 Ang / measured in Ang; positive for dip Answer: 1.9 Ang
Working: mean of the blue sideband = 17.7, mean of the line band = 16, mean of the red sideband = 17.2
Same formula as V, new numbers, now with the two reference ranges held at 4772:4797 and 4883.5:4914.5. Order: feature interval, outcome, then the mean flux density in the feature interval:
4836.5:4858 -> -0.1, 17.5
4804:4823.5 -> 0.0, 17.6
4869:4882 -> 0.7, 16.5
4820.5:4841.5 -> 0.1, 17.5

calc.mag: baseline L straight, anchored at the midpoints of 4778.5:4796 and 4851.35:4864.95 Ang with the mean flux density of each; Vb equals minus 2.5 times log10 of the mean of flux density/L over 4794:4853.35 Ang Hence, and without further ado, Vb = -0.07 mag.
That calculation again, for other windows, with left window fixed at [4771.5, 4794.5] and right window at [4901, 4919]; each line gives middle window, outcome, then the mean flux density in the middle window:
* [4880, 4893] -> 0.090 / 16.1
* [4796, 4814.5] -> 0.005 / 17.6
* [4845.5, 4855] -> -0.012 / 17.7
